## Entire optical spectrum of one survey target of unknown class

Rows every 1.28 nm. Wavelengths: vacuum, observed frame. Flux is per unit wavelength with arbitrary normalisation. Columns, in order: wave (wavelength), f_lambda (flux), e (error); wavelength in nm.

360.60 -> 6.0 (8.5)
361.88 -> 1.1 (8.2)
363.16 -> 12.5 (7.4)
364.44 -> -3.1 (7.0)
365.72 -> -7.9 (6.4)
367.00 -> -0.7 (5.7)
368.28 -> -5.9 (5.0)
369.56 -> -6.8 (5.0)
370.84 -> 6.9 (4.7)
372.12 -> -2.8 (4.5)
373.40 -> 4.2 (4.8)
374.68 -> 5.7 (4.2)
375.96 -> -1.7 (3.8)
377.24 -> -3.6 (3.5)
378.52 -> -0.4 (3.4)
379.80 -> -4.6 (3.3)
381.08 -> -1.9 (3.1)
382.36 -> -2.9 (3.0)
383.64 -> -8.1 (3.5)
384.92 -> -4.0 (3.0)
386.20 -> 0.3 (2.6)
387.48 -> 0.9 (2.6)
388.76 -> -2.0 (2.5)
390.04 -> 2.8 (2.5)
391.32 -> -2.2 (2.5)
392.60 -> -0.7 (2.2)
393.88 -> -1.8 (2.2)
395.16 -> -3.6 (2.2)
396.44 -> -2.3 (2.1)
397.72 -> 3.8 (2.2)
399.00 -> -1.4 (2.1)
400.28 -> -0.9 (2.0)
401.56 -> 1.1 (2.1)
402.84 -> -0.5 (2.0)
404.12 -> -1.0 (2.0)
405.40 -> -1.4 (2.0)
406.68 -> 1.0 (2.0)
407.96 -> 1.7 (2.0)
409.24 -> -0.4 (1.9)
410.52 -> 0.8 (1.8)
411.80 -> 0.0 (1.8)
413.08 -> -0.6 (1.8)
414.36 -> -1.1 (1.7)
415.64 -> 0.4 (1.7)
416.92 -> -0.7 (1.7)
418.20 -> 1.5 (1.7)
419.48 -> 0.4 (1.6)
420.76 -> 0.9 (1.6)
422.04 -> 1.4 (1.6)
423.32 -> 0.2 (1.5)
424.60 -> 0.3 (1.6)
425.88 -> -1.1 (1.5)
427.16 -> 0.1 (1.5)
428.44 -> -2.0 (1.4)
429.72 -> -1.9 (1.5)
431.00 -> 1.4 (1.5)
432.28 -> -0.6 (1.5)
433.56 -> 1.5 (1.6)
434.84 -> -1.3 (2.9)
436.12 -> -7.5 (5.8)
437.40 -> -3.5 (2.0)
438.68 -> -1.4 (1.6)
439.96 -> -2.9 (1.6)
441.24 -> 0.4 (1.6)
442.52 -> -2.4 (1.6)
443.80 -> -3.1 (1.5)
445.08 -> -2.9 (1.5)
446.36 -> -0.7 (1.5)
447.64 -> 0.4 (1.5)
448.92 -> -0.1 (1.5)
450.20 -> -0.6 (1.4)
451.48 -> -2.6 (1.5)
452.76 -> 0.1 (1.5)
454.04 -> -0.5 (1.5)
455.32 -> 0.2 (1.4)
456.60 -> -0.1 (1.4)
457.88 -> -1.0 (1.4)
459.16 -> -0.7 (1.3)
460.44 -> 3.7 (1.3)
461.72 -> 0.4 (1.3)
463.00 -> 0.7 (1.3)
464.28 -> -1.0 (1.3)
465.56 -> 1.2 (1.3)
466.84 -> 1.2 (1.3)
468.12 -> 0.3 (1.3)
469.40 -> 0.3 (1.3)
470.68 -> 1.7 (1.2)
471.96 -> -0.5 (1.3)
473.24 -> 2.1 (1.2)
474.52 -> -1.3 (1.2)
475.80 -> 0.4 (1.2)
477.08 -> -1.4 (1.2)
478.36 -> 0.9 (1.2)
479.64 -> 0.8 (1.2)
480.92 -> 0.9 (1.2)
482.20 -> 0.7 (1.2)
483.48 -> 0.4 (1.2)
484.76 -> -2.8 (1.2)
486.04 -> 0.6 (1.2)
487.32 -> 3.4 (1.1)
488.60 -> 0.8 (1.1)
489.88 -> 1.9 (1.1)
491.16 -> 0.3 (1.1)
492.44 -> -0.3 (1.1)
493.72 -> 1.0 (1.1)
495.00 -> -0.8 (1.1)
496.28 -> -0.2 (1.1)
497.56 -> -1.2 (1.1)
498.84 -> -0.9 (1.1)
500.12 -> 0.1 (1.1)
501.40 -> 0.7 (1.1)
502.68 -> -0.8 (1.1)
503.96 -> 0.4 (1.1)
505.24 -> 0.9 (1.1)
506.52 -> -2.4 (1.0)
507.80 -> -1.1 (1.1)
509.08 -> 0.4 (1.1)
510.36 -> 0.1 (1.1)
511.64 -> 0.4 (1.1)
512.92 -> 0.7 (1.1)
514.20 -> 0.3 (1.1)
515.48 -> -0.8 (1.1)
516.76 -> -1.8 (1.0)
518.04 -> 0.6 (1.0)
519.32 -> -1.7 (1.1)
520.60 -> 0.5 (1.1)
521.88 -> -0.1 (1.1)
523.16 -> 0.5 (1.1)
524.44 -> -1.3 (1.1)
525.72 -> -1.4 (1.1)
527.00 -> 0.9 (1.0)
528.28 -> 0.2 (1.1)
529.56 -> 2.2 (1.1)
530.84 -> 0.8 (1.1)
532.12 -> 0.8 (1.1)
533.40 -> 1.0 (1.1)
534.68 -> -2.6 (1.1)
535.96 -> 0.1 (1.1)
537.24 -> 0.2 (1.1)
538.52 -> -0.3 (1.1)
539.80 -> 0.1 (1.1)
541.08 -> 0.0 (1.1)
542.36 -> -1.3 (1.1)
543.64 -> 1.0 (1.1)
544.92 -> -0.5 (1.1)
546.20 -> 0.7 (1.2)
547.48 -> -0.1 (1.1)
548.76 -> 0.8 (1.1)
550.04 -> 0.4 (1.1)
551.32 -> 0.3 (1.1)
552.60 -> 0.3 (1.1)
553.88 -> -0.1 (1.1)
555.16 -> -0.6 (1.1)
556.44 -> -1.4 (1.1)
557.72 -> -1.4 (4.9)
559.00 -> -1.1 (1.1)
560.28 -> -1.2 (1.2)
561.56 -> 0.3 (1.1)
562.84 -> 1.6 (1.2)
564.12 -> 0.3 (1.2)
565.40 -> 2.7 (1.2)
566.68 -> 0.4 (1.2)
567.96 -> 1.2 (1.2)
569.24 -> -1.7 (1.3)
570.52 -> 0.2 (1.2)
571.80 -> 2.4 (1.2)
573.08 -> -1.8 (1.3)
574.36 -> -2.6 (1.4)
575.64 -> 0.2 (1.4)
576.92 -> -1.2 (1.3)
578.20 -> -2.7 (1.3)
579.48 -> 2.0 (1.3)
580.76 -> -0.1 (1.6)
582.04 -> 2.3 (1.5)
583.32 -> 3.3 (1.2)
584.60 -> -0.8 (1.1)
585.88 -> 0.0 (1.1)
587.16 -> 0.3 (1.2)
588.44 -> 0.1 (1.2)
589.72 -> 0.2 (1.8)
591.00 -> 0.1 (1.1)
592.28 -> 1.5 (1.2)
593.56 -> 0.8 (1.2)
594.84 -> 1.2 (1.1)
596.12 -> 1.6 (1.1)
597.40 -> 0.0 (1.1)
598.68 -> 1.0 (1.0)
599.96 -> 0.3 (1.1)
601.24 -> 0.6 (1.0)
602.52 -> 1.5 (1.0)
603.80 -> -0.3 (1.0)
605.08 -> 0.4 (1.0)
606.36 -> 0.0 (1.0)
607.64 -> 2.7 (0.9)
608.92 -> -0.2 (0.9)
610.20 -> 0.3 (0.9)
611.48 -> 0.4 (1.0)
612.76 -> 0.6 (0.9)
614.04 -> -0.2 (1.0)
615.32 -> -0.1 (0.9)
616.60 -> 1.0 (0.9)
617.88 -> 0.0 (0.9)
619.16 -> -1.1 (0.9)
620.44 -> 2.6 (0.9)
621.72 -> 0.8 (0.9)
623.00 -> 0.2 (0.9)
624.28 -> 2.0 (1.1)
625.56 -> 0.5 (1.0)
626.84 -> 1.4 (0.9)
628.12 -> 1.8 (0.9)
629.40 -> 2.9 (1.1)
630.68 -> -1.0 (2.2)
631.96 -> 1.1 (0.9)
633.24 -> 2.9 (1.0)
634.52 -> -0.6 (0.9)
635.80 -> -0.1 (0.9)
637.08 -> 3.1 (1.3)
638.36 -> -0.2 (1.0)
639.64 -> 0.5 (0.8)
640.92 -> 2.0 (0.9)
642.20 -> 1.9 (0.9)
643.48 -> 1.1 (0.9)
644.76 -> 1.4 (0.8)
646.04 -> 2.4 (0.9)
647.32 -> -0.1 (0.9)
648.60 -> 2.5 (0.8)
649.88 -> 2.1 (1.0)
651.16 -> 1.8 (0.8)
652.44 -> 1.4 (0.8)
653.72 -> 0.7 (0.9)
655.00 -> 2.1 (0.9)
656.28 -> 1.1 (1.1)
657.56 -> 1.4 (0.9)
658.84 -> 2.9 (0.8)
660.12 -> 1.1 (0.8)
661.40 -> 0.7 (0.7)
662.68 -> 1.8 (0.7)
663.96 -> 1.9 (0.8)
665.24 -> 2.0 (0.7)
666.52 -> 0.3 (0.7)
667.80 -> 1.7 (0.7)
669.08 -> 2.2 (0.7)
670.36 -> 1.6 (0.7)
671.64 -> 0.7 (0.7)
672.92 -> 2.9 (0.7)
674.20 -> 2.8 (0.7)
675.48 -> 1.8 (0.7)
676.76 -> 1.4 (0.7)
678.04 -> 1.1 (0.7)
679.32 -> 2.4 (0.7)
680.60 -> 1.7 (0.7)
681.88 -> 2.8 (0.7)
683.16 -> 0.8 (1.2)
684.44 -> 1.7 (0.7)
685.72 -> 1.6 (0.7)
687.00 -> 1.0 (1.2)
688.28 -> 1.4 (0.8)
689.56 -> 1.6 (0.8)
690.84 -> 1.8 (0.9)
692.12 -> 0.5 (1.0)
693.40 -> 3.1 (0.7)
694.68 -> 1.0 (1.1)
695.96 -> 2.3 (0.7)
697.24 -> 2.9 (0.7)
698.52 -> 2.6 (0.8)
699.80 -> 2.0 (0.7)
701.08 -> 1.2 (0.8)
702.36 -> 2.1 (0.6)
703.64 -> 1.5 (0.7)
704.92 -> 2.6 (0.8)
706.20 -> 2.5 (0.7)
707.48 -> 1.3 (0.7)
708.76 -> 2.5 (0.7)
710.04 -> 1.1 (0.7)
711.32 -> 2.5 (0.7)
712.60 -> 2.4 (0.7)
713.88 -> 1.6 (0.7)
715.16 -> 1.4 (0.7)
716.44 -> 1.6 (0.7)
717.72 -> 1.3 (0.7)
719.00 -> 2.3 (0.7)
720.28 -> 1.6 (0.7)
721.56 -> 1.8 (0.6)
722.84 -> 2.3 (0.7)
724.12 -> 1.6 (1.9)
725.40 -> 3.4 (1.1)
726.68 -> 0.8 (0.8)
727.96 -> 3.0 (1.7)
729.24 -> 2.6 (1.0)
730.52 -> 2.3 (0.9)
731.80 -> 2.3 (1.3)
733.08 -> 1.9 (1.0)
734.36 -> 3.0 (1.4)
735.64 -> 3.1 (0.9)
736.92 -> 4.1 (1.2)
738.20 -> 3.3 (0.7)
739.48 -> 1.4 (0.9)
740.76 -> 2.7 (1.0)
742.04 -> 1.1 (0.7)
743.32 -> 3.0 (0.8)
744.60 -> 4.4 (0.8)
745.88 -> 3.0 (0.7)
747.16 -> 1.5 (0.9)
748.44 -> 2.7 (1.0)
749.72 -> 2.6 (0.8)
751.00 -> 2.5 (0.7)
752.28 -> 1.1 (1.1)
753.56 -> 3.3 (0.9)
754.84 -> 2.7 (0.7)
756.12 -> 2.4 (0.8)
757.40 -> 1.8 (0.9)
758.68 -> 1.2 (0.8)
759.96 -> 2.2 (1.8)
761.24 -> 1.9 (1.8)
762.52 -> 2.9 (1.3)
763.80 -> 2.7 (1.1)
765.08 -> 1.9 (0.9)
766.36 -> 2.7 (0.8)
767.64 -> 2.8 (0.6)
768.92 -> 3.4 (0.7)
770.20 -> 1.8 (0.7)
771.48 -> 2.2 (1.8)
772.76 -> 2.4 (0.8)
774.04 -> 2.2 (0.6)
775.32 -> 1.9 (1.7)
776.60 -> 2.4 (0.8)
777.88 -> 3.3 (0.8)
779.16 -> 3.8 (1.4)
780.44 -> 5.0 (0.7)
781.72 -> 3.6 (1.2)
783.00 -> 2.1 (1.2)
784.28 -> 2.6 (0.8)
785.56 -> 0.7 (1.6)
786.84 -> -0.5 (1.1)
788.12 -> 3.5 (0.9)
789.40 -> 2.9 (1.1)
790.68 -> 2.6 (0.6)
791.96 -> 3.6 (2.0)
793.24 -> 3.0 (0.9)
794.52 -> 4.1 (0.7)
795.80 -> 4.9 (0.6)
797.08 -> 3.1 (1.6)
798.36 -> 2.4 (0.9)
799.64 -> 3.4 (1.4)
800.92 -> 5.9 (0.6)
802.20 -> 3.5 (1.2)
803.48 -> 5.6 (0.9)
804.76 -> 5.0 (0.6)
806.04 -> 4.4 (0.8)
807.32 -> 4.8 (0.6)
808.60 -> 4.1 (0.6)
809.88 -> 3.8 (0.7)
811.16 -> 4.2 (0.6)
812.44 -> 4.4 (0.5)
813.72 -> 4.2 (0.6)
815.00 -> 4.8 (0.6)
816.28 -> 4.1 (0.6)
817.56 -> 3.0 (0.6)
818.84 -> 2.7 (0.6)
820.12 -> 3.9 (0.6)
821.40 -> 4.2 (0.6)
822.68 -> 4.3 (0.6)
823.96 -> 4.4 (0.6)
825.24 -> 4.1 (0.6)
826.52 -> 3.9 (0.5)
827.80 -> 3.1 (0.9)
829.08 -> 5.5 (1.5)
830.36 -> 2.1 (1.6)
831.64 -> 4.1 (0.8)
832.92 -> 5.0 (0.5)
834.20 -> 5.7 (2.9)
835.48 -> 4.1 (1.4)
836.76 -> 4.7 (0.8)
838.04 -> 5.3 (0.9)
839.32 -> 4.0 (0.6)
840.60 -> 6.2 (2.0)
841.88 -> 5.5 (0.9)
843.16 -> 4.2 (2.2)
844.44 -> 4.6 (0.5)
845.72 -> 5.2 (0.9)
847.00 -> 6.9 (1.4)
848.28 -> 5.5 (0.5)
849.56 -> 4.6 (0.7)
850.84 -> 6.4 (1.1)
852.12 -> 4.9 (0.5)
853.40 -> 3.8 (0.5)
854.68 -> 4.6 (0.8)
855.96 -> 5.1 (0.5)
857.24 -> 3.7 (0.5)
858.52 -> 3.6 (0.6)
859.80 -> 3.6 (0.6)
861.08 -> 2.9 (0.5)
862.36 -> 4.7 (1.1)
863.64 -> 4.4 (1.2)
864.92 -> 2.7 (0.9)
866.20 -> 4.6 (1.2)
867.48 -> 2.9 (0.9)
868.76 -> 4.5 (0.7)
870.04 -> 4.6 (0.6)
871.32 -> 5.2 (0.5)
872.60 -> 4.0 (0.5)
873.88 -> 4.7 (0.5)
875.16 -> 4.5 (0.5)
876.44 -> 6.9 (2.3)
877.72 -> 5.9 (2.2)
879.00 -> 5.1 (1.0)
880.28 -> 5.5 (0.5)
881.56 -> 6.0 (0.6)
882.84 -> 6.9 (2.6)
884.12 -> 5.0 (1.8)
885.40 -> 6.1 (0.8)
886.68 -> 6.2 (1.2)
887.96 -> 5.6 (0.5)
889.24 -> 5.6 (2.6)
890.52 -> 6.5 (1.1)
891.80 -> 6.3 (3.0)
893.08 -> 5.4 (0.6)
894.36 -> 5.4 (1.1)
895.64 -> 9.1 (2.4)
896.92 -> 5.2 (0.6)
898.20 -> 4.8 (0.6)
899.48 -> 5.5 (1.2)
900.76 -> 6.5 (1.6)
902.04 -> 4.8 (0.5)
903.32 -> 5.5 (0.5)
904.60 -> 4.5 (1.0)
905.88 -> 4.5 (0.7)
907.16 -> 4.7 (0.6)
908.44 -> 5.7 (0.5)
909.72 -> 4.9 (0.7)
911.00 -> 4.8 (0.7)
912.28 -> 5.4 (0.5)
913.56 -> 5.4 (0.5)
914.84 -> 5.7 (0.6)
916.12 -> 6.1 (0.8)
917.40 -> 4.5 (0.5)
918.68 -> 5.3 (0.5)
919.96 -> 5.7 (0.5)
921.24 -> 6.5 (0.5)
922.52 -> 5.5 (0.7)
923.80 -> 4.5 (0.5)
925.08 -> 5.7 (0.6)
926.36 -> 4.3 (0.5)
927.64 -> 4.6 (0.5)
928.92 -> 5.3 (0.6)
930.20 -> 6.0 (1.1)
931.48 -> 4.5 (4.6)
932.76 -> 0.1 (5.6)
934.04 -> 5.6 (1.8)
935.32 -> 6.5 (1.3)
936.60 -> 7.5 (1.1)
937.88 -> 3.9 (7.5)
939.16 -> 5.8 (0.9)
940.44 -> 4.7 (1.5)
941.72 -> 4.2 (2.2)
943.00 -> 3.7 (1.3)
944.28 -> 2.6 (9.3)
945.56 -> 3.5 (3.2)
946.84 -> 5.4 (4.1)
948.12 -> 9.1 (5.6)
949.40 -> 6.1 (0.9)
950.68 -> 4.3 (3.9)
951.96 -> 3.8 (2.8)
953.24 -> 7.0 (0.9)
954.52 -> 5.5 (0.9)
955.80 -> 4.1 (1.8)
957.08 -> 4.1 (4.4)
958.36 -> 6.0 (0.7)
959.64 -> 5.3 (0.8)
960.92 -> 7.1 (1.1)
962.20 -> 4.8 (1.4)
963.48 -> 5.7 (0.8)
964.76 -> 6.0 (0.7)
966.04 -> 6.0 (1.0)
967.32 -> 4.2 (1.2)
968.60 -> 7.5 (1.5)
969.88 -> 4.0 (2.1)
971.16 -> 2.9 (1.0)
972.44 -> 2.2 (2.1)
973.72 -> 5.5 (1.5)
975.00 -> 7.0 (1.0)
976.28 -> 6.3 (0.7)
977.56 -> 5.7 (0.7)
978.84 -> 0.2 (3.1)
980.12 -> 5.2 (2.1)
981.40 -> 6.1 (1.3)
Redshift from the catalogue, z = 1.00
